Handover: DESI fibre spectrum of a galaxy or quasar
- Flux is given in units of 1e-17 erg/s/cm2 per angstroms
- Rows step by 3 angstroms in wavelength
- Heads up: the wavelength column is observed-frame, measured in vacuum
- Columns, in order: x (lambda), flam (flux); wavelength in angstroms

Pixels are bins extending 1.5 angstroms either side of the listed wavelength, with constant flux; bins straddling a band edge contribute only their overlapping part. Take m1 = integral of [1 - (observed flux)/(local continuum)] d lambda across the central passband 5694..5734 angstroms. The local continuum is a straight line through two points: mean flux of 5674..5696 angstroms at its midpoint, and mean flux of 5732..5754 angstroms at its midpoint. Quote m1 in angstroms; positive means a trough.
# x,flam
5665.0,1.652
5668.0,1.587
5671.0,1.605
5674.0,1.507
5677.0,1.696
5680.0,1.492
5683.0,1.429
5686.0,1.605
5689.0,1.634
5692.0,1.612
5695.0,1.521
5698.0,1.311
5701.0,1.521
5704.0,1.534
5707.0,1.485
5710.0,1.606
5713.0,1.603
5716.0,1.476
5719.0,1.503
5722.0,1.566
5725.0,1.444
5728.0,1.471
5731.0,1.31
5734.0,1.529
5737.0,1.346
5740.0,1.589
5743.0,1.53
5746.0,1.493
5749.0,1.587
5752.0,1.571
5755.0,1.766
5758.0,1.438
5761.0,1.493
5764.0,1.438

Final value 1.4 angstroms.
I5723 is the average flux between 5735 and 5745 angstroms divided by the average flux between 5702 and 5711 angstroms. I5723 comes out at 1.0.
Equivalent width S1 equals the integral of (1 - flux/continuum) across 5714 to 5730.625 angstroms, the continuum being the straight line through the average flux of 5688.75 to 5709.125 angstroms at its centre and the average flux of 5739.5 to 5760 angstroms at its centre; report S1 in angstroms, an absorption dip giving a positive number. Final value 0.6 angstroms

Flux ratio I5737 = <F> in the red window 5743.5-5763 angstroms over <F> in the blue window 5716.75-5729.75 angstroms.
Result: 1.04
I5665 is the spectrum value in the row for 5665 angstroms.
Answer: 1.652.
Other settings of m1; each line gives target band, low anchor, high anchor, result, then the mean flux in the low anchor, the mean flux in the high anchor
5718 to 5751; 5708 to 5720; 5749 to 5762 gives 1.5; 1.55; 1.57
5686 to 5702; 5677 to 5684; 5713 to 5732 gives -0.3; 1.51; 1.48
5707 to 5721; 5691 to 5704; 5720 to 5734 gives -0.6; 1.49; 1.46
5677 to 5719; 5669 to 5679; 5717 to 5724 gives 0.8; 1.6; 1.52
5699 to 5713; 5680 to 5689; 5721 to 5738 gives -0.4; 1.53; 1.44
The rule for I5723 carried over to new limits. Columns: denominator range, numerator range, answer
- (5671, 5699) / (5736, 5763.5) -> 1.00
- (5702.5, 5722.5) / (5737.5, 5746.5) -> 0.99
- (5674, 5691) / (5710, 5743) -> 0.95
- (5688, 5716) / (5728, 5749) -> 0.96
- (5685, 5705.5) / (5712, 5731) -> 0.97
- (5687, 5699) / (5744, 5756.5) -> 1.05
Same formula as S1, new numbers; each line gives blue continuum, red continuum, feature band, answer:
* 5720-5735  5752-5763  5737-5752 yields -0.1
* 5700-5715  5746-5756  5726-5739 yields 1.3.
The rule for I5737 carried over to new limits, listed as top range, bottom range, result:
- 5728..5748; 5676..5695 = 0.94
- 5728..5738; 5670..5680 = 0.89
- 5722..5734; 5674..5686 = 0.94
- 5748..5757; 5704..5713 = 1.05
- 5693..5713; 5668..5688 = 0.97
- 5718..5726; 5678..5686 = 1.00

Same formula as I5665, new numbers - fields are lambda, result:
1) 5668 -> 1.587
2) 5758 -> 1.438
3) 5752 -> 1.571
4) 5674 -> 1.507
